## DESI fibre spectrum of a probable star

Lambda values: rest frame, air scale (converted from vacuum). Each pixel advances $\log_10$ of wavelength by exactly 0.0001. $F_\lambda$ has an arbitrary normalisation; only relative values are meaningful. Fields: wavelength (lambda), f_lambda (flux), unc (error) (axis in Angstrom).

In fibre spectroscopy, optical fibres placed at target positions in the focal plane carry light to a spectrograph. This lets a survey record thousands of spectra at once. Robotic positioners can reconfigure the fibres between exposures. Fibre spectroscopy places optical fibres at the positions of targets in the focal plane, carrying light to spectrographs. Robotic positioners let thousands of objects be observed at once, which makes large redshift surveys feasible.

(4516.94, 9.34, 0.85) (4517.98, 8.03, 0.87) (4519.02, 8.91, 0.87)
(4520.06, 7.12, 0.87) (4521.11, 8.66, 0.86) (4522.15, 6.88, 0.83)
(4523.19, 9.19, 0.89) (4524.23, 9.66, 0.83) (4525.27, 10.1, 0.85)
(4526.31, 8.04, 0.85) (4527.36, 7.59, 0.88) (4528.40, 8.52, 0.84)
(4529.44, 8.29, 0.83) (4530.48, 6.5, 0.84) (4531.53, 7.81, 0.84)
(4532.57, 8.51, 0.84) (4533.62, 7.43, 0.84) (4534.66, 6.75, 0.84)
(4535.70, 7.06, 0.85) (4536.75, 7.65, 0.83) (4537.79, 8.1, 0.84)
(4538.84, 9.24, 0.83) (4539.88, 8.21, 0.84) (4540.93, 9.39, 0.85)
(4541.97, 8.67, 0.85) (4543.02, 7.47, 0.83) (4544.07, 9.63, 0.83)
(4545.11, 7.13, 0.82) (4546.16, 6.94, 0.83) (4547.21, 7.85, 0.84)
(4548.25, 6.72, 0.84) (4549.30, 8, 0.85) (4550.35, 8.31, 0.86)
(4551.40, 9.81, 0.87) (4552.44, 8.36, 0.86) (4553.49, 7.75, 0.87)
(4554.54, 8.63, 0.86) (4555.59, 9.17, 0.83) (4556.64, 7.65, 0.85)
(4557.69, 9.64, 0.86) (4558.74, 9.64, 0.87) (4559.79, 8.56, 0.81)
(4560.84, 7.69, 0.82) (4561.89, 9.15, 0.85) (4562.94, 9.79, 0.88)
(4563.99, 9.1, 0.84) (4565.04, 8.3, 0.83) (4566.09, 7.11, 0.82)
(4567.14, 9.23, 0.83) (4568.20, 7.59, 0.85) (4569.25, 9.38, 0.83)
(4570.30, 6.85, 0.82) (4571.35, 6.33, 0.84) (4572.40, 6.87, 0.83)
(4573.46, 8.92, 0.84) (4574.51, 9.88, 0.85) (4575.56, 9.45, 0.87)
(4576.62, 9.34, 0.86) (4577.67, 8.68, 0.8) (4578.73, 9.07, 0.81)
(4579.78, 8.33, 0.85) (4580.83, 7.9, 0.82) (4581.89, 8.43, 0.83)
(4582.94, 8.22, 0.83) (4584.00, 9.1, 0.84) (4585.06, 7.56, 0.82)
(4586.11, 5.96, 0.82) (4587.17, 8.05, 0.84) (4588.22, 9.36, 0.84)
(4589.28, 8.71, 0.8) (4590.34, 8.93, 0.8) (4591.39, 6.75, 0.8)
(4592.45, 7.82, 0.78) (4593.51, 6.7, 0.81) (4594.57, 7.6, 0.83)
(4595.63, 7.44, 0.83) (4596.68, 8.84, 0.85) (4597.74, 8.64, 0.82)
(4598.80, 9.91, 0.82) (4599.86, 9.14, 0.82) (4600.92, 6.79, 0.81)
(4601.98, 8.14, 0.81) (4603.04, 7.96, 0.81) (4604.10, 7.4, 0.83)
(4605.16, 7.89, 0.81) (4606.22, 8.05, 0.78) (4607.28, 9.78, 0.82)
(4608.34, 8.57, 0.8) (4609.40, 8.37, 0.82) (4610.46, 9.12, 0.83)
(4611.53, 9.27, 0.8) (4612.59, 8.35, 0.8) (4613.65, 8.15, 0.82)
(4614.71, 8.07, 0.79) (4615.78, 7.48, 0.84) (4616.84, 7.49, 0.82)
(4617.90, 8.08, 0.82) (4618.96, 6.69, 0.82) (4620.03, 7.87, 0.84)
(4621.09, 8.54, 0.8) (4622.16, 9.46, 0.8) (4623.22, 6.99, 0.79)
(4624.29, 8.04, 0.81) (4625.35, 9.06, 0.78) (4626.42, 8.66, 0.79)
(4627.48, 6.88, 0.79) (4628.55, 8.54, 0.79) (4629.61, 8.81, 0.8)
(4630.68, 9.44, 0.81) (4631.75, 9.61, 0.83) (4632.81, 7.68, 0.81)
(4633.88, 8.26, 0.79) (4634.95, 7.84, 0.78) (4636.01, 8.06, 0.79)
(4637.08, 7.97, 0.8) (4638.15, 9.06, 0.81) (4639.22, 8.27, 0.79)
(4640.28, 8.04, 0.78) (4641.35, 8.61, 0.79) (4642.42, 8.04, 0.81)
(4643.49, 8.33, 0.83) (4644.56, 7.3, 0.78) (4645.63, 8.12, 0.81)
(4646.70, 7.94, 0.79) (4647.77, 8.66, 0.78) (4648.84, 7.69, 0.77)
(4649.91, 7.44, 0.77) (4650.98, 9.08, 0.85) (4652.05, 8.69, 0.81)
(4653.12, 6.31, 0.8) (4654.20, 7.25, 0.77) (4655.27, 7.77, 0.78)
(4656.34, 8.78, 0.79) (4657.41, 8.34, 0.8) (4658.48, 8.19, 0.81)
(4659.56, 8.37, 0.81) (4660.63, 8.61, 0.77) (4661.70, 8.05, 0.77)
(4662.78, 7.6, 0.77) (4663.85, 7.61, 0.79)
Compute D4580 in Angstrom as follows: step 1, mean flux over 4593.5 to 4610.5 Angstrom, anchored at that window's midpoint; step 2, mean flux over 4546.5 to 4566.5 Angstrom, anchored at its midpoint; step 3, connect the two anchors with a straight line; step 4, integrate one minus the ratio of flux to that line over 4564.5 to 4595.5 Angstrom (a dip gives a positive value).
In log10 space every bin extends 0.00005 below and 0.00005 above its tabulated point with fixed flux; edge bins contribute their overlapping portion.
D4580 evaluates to 0.9 Angstrom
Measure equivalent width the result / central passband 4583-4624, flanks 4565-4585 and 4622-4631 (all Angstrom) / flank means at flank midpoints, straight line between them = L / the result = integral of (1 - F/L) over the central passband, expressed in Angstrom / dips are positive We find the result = 1.1 Angstrom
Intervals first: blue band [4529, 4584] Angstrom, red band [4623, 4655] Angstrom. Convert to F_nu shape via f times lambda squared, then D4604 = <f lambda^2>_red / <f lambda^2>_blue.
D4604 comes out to 1.02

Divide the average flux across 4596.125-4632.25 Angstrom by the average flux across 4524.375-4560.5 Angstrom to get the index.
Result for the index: 1.0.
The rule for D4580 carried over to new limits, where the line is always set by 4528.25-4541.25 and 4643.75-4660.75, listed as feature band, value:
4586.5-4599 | -0.30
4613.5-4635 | -0.49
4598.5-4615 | -0.90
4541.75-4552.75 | -0.18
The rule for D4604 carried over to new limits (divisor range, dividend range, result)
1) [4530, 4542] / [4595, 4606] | 1.07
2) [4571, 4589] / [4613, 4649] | 1.00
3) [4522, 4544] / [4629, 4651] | 1.06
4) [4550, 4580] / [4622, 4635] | 1.01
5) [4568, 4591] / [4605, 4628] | 1.00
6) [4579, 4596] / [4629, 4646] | 1.07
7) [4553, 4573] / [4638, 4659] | 1.01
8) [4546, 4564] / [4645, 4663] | 0.99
